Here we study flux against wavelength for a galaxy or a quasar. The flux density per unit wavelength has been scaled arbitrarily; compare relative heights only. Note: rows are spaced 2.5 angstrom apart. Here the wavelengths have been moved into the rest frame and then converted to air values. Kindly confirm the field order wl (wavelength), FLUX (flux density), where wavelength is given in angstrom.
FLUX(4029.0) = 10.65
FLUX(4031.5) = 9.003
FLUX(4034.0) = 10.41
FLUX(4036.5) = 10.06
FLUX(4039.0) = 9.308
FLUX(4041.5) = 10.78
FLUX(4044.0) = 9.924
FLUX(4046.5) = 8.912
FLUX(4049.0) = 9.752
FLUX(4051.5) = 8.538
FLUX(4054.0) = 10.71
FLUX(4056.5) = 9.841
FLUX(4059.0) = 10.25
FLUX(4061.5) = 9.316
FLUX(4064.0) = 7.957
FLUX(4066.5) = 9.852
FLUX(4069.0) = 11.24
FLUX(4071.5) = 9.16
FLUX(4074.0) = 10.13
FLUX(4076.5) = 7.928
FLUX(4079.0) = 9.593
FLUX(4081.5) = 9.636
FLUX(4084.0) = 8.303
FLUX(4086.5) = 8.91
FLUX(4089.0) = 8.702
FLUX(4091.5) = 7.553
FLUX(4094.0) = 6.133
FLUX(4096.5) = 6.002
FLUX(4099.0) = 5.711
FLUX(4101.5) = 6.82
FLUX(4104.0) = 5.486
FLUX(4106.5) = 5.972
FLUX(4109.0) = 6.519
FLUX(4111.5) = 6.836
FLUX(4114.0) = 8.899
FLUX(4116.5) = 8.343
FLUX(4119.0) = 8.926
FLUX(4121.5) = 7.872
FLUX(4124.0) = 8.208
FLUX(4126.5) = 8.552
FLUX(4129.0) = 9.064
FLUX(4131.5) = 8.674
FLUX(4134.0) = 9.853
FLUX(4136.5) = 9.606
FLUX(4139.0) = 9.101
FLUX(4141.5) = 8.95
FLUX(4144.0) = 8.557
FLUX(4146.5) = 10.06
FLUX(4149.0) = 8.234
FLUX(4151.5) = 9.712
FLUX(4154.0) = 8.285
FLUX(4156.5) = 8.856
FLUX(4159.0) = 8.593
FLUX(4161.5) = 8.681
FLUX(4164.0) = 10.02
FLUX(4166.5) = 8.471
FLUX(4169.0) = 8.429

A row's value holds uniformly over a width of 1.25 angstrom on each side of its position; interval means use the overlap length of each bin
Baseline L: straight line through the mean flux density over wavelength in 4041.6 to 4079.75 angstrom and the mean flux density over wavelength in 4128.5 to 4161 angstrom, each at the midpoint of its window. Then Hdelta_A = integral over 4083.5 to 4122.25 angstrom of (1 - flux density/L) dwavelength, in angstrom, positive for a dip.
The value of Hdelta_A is 8.4 angstrom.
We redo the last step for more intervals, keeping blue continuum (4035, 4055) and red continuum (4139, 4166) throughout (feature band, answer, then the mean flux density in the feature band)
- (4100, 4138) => 5.1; 7.97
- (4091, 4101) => 3.3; 6.29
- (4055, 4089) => 0.6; 9.38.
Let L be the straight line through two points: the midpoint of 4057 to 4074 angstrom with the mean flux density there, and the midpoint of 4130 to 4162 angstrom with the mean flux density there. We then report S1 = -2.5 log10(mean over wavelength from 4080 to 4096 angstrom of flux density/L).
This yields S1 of 0.17 mag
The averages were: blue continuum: 9.68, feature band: 8.12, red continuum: 9.02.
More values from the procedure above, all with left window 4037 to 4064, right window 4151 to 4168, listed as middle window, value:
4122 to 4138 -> 0.02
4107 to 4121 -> 0.18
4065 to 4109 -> 0.17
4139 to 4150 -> 0.00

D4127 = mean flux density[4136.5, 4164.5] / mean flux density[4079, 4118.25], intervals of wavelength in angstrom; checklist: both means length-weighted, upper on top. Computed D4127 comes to 1.21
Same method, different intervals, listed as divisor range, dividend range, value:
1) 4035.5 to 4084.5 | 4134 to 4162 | 0.94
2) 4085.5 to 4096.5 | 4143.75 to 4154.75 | 1.19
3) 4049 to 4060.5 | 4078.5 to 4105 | 0.76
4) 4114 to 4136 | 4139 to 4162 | 1.02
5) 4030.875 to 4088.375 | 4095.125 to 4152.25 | 0.85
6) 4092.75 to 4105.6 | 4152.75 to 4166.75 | 1.47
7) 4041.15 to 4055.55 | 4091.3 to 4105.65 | 0.64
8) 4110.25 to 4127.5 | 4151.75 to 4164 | 1.07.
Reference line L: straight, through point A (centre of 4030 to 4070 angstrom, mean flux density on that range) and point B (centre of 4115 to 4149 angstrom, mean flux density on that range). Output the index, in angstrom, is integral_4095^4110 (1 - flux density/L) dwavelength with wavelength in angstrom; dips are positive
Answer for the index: 5.1 angstrom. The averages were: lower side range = 9.74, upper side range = 8.88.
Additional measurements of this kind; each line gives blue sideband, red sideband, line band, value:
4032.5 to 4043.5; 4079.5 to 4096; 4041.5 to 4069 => -0.6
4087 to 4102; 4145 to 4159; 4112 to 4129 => -1.3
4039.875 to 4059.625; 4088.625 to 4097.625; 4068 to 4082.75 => -2.6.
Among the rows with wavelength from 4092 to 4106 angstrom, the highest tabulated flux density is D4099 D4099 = 6.82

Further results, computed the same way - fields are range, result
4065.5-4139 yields 11.24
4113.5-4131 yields 9.064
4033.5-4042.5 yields 10.78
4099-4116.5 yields 8.899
